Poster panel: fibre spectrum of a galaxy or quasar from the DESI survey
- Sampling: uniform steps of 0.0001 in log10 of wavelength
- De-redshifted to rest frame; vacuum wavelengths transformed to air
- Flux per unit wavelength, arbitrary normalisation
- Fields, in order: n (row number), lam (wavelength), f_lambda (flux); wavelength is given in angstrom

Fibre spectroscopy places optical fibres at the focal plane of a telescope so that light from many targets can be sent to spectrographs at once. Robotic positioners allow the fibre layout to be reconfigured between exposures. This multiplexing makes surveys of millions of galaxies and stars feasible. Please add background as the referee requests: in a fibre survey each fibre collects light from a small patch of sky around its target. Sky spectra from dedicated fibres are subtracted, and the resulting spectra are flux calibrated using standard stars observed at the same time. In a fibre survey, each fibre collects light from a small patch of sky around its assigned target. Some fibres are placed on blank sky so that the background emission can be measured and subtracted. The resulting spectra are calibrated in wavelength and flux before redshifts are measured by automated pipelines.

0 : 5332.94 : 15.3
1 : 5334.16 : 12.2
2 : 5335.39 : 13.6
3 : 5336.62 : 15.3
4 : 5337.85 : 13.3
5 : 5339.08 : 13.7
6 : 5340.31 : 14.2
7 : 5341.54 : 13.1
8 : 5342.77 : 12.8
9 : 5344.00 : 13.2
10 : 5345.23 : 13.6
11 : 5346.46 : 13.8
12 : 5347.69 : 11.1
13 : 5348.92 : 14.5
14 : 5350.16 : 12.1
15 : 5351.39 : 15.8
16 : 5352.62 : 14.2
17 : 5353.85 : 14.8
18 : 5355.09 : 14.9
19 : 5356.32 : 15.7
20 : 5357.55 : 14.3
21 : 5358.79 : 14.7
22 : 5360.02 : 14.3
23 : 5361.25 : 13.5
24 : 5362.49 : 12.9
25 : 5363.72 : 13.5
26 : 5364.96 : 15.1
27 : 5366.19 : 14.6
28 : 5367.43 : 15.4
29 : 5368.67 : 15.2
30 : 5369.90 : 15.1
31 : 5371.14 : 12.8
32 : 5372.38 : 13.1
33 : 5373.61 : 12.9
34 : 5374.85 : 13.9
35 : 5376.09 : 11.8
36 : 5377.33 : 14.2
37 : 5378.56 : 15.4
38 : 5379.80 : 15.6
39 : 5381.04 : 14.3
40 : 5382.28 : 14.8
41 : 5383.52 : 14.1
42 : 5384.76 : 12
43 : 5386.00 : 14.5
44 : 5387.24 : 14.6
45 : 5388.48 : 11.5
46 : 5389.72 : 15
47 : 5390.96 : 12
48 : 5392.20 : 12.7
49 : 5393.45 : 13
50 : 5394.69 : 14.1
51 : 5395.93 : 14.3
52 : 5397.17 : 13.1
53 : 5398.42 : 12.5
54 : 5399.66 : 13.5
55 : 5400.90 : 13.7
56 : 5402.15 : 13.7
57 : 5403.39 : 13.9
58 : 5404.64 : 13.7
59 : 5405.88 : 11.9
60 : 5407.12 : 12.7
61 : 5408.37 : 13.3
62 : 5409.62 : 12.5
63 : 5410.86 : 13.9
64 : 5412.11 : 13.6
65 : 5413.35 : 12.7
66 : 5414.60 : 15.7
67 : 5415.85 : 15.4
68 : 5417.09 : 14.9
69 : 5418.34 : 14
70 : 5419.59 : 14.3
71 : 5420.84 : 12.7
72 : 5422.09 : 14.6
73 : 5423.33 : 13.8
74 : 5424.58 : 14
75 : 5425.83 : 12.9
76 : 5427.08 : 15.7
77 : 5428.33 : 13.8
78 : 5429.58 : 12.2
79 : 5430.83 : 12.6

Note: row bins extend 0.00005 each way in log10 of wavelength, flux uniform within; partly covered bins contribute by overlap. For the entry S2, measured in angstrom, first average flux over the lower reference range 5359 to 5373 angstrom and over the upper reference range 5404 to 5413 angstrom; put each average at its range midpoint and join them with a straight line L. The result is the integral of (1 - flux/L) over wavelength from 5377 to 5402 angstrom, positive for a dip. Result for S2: -0.3 angstrom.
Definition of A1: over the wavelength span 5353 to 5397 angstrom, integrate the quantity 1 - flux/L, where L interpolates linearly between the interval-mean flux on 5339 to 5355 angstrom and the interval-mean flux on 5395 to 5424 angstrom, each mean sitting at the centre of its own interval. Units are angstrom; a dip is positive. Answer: -1.1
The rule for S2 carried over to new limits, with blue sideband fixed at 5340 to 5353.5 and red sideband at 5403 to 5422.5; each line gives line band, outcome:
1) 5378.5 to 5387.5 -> -0.5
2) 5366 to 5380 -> -0.5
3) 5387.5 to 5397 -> 0.3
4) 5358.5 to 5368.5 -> -0.5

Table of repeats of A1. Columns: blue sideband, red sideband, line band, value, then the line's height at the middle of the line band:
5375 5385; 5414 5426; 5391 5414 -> 1.6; 14.2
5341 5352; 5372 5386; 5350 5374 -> -1.3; 13.6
